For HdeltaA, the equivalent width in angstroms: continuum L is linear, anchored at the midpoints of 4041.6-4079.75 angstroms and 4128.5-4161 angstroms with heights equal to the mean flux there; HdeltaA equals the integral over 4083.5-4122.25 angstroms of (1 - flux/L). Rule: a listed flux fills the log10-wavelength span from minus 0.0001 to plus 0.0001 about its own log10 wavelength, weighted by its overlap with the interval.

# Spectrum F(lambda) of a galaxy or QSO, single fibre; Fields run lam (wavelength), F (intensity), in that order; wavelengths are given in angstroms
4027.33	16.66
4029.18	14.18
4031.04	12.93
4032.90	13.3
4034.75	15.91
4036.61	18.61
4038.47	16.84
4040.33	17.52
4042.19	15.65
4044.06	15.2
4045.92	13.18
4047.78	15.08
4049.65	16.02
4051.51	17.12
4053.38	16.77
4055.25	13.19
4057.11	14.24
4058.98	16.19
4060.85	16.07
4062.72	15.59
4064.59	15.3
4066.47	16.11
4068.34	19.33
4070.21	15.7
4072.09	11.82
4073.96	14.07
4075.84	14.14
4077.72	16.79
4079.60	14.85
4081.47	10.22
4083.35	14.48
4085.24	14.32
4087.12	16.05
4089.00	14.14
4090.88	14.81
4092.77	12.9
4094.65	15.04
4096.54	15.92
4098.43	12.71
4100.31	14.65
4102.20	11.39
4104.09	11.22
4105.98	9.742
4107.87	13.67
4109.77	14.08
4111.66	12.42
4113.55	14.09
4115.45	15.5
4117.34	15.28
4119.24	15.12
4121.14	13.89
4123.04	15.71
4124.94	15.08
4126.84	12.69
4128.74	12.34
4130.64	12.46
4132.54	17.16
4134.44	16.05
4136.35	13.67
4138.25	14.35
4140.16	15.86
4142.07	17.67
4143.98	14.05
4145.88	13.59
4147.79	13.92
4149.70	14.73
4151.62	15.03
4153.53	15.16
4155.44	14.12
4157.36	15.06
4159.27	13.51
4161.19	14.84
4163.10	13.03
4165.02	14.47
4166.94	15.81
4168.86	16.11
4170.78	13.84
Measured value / 3.0 angstroms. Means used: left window 15.4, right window 14.7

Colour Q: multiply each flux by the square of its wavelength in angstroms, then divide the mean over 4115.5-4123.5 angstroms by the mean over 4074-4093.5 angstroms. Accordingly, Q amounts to 1.07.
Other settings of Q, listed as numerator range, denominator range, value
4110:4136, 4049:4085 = 0.98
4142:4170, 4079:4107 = 1.12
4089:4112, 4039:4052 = 0.87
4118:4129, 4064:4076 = 0.96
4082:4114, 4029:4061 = 0.90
